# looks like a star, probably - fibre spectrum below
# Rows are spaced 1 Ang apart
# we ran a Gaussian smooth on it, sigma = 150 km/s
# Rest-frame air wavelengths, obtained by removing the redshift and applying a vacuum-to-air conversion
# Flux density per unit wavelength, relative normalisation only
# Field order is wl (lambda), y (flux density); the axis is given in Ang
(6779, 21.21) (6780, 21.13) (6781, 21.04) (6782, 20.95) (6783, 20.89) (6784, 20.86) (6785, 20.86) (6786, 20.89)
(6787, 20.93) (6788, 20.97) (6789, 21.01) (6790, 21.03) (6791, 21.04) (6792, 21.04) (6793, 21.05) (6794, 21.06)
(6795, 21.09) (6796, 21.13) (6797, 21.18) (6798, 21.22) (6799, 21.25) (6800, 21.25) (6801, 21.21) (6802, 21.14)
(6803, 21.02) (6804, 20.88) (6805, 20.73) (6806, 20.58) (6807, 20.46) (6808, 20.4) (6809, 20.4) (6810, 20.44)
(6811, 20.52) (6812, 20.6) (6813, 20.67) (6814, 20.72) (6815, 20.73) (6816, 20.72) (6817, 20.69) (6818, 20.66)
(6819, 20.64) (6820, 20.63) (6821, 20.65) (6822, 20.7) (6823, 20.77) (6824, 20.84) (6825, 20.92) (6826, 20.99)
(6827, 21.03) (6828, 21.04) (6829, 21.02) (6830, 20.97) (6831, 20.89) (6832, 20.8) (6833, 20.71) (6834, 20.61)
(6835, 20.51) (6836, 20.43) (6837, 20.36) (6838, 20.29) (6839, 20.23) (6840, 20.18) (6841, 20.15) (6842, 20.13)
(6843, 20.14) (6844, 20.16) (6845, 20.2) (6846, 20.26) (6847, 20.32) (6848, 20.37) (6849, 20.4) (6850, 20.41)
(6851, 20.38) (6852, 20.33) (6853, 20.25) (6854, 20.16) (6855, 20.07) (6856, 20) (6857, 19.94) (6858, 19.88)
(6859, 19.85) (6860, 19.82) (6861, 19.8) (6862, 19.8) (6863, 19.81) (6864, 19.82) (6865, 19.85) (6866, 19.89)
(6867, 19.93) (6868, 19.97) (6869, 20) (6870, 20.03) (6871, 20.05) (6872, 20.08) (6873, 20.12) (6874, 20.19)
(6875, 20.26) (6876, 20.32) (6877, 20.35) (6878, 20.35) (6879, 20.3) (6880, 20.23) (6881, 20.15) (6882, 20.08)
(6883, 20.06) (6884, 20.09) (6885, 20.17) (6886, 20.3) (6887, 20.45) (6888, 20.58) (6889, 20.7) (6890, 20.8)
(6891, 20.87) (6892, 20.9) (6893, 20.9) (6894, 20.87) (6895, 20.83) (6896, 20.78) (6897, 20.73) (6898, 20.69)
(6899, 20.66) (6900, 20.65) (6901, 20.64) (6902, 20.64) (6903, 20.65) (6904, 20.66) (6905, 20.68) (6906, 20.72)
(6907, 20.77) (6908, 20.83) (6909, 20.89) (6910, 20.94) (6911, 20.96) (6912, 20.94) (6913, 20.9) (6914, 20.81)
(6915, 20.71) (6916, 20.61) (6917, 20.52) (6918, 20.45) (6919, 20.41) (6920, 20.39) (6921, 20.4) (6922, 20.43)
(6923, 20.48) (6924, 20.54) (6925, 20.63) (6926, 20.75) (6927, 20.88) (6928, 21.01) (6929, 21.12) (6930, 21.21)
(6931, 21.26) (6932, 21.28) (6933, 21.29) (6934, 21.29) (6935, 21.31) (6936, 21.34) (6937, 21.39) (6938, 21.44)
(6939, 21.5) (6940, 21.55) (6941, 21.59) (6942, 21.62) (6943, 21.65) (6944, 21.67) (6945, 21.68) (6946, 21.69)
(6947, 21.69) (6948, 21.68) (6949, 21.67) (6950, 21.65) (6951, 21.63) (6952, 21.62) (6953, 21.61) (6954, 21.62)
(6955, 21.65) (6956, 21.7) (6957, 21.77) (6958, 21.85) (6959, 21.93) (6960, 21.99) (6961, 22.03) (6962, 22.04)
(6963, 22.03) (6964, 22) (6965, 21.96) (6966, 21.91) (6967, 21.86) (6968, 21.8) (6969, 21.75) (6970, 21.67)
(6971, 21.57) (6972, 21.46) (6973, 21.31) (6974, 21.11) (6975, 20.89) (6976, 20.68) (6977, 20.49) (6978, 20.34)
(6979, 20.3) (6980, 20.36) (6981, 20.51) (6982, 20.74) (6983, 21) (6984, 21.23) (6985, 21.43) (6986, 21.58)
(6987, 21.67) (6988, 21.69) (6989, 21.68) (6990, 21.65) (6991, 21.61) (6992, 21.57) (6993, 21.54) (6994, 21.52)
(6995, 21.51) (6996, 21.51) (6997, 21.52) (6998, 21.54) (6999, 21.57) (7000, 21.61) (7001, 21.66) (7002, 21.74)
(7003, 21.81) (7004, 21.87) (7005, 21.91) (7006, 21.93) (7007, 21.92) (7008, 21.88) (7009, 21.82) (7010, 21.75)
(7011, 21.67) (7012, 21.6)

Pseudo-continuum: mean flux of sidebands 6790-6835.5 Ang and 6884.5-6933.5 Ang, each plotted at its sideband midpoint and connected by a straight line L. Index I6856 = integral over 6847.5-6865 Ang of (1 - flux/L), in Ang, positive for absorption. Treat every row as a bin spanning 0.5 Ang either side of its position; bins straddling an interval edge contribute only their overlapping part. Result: 0.6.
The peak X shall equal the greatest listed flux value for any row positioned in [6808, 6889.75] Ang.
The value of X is 21.04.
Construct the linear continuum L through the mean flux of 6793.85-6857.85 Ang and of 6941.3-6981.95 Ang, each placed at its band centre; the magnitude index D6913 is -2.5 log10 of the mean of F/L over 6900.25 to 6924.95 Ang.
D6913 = 0.03 mag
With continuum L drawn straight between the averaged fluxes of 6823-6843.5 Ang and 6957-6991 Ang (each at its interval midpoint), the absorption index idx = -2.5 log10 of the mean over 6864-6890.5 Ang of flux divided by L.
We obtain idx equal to 0.04 mag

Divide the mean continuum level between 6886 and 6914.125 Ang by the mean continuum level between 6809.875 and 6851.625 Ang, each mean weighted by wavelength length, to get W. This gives 1.0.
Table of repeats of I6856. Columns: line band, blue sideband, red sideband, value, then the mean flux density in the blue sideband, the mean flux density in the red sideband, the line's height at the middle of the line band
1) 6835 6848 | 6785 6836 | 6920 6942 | 0.4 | 20.8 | 21.1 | 20.9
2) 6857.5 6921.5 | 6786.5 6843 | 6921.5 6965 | 2.3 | 20.8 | 21.5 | 21.2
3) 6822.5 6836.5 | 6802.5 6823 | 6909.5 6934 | -0.1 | 20.6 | 20.8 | 20.7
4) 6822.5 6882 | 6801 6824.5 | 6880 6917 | 1.1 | 20.7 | 20.6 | 20.7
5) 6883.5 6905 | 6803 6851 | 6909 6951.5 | 0.3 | 20.6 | 21.1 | 20.9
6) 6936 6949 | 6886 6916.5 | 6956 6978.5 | -0.2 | 20.8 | 21.6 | 21.3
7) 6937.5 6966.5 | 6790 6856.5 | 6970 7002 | -0.8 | 20.7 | 21.3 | 21.1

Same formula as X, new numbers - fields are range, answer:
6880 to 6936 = 21.34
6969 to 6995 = 21.75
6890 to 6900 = 20.9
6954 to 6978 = 22.04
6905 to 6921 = 20.96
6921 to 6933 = 21.29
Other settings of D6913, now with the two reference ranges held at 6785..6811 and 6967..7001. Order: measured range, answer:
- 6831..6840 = 0.03 mag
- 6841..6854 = 0.04 mag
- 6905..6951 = 0.01 mag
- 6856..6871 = 0.06 mag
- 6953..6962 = -0.03 mag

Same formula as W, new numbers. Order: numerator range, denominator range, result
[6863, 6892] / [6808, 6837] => 0.98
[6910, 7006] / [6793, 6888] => 1.04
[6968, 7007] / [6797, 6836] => 1.03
